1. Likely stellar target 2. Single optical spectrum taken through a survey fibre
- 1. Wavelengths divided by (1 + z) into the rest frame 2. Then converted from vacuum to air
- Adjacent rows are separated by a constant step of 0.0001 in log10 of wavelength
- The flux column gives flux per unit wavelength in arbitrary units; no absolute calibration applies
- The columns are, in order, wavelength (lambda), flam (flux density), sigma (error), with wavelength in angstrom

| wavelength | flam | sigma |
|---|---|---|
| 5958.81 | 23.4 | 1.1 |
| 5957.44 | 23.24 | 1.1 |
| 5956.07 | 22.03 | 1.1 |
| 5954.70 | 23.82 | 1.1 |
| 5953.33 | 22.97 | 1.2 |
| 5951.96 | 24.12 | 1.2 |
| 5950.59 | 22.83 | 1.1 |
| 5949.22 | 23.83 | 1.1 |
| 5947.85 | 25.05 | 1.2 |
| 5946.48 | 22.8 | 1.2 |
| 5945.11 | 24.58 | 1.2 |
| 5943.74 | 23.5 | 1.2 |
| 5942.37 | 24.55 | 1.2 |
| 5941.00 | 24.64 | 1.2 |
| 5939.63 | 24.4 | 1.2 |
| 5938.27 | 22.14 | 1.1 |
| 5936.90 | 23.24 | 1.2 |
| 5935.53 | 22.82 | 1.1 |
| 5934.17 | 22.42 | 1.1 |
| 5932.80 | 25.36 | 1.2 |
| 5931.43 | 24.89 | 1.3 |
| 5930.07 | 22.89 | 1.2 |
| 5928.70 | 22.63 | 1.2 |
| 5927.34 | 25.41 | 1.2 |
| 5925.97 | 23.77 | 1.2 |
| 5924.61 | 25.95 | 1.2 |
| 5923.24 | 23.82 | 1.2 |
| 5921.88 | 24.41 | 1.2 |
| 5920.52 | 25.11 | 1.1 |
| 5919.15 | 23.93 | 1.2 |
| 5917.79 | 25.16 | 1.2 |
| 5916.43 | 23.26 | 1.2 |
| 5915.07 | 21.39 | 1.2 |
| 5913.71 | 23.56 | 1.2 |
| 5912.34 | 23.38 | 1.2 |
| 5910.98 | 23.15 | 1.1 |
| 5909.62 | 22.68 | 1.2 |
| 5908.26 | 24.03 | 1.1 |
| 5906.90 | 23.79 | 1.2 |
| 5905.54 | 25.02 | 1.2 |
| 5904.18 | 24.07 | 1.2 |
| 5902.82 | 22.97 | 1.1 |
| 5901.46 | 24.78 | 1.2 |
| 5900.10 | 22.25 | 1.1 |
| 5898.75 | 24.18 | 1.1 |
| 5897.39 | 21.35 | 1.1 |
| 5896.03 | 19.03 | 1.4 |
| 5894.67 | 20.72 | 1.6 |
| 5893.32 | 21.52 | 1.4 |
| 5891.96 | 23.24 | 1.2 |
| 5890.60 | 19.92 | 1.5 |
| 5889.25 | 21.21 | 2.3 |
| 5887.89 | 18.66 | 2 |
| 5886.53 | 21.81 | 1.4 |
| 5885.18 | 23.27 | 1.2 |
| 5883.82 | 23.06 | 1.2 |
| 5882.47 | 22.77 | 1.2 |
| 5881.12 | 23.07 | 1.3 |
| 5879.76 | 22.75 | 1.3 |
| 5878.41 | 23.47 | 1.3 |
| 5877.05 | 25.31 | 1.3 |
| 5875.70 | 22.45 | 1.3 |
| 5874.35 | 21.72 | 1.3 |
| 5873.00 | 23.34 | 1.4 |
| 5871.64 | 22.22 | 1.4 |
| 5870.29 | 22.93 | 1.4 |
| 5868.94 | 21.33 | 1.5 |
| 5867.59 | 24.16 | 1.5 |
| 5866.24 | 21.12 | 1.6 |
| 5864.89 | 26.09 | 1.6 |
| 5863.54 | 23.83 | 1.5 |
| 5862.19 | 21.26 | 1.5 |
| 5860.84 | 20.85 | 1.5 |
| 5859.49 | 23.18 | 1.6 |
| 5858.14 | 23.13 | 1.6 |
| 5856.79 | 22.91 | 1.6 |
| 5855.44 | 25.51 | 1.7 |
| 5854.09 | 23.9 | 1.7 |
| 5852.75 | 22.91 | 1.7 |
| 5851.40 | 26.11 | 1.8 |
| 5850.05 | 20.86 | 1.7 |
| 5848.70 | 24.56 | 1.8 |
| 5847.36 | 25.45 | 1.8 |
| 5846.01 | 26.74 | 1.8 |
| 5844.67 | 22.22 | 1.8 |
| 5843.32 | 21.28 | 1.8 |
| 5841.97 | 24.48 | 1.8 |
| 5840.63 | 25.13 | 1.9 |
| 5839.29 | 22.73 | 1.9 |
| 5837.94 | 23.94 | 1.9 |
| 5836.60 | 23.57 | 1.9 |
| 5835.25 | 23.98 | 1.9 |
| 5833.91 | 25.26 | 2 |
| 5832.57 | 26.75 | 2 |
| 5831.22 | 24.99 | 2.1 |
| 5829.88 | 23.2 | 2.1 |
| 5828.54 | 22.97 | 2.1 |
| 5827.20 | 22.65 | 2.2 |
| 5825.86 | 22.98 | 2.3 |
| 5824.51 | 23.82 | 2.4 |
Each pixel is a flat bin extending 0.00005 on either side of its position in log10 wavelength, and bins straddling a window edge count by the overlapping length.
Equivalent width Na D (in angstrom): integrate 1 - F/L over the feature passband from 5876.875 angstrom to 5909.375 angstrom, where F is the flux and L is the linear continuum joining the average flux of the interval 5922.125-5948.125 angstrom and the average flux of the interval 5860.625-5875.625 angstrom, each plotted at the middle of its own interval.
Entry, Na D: 0.8 angstrom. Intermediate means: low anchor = 22.7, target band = 22.6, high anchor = 23.9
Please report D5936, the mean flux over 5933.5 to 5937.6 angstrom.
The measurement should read 22.8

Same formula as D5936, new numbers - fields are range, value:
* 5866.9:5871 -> 22.8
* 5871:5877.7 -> 23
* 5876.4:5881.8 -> 23.6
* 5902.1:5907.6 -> 24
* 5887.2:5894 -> 20.9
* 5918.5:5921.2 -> 24.5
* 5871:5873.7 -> 22.7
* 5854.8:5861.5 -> 23.1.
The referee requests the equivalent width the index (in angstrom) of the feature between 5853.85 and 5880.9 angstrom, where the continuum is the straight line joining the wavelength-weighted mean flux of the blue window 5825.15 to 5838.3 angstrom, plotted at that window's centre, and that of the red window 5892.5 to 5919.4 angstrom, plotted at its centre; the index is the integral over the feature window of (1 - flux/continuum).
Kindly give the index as 0.55 angstrom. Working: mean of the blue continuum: 24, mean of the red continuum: 23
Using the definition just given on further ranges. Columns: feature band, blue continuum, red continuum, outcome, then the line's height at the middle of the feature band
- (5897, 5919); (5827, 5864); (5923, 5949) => 0.4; 23.9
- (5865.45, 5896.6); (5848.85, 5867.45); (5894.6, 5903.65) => 0.8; 22.7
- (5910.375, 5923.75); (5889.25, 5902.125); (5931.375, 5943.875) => -0.5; 22.8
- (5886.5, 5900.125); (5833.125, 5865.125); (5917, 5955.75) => 1.5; 23.8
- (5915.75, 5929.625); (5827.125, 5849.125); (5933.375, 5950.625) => -0.3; 23.7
